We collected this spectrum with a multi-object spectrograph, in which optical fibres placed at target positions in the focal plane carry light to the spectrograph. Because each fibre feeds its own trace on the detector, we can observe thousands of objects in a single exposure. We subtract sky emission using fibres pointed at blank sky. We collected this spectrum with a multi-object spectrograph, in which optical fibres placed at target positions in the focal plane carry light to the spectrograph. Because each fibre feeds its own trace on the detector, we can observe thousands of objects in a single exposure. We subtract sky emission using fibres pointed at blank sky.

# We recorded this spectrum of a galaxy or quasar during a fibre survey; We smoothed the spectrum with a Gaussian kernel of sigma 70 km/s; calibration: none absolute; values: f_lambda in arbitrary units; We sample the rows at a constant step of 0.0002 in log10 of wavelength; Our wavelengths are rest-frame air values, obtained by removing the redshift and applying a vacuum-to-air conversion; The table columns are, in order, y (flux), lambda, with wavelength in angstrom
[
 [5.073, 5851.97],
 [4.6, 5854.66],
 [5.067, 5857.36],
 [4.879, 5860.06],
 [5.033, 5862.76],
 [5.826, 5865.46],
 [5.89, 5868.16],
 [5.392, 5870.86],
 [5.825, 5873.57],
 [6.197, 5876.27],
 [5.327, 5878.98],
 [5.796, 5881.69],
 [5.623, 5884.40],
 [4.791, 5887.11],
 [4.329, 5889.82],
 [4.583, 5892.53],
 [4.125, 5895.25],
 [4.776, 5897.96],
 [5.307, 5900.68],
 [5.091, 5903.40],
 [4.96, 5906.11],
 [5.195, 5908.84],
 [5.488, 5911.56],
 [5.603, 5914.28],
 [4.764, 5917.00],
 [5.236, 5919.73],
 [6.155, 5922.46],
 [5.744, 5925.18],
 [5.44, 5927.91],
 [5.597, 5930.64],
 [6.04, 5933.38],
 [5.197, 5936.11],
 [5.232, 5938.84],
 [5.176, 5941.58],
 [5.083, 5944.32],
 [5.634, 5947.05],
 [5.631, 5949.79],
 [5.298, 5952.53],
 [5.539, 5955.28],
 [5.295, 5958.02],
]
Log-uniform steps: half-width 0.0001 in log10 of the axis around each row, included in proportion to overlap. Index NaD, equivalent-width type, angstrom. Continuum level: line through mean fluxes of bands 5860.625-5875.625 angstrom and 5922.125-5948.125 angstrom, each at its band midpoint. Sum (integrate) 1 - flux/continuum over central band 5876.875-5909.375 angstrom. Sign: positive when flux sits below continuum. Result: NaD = 3.2 angstrom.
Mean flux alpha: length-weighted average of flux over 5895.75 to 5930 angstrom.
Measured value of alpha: 5.29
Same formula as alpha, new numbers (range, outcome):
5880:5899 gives 4.87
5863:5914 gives 5.25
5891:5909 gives 4.83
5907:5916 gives 5.38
